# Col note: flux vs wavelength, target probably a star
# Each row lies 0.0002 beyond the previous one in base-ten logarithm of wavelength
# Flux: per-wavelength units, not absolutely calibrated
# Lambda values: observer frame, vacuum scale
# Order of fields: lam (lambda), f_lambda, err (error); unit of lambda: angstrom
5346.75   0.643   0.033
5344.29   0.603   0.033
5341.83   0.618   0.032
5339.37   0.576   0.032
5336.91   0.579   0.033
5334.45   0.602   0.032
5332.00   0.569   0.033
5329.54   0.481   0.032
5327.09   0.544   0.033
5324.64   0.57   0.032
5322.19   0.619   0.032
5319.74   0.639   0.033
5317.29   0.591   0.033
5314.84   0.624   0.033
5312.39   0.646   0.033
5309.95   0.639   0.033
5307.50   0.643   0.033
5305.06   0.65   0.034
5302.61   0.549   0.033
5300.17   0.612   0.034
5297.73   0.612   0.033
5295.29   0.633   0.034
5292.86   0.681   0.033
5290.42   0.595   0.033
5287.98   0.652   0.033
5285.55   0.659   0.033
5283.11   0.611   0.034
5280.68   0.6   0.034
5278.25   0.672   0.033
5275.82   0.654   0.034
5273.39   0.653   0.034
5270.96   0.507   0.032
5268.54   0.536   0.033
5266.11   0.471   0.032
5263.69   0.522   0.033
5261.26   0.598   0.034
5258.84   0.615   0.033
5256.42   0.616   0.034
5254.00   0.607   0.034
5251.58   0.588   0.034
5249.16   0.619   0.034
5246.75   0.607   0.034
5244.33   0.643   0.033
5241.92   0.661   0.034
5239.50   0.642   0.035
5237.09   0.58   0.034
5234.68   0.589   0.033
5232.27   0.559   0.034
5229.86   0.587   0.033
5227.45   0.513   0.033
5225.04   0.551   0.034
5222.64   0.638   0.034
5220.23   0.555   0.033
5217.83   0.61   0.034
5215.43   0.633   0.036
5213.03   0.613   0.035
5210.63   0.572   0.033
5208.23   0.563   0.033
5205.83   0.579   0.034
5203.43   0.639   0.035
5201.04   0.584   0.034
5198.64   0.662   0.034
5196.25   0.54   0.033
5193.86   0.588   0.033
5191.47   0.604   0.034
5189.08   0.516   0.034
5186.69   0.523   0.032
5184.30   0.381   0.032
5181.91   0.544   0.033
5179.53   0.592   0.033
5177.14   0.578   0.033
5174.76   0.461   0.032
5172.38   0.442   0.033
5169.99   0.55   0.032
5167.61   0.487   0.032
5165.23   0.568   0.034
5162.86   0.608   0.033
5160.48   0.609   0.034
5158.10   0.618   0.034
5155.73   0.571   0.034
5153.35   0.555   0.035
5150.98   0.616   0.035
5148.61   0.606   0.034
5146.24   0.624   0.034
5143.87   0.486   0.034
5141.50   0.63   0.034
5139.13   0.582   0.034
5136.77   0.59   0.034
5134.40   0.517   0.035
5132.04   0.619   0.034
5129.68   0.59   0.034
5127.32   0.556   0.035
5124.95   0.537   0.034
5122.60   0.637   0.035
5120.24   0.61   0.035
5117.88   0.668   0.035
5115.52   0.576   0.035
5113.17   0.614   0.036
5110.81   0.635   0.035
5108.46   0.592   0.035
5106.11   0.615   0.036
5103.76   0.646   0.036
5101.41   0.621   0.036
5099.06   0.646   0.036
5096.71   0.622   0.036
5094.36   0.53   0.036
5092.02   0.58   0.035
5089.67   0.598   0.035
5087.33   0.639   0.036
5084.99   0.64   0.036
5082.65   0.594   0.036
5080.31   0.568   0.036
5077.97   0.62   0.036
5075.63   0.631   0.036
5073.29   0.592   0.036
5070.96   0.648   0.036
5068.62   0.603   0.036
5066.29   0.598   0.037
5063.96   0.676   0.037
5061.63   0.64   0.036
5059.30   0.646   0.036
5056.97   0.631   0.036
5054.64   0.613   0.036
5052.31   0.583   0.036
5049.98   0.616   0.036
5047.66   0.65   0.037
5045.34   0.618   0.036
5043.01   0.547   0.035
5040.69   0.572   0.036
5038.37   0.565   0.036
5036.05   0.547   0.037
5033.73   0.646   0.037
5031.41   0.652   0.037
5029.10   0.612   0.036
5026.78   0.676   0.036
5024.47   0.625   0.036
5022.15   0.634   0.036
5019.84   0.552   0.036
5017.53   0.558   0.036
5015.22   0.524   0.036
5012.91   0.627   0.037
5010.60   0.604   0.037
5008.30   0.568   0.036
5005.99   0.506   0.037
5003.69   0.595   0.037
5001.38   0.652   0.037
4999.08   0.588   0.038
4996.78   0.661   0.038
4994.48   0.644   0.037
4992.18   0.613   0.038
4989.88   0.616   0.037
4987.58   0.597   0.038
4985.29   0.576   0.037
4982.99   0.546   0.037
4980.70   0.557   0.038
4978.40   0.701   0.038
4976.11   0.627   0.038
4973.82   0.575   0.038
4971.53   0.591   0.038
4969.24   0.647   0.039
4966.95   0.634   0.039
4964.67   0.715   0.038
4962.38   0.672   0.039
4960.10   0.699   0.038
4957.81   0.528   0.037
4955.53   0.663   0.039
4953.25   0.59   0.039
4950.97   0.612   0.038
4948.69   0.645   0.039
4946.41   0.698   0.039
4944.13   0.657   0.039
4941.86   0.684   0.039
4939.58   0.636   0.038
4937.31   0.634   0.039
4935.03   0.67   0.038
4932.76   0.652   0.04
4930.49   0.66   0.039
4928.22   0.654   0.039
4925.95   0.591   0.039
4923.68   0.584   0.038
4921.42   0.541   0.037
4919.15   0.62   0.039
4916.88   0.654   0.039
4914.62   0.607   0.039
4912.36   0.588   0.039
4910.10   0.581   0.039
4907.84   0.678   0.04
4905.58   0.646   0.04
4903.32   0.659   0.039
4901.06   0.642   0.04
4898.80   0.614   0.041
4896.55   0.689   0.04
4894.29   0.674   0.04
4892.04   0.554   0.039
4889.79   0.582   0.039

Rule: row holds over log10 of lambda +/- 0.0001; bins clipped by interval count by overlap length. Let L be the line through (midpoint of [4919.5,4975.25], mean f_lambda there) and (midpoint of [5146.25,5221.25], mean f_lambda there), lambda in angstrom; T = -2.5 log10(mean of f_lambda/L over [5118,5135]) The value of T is -0.01 mag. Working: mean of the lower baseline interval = 0.634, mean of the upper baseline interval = 0.568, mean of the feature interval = 0.589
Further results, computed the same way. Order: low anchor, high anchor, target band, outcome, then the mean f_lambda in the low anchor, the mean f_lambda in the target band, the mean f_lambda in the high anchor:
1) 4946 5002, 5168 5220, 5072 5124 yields -0.044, 0.625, 0.612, 0.56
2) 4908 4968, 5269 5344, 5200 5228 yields 0.046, 0.634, 0.589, 0.608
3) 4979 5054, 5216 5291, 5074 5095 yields -0.006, 0.599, 0.602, 0.597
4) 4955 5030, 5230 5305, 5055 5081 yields -0.025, 0.611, 0.624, 0.605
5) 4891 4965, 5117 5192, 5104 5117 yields -0.060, 0.635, 0.611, 0.564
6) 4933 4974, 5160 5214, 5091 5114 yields -0.041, 0.643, 0.61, 0.556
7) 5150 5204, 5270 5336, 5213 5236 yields -0.011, 0.557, 0.583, 0.612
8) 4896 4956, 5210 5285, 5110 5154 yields 0.031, 0.634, 0.592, 0.595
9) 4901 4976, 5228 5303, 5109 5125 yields 0.003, 0.633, 0.616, 0.604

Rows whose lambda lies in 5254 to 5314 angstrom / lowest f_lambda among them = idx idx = 0.471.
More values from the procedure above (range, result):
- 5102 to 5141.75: 0.517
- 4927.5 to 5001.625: 0.528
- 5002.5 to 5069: 0.506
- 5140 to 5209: 0.381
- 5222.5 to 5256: 0.513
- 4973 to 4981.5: 0.557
